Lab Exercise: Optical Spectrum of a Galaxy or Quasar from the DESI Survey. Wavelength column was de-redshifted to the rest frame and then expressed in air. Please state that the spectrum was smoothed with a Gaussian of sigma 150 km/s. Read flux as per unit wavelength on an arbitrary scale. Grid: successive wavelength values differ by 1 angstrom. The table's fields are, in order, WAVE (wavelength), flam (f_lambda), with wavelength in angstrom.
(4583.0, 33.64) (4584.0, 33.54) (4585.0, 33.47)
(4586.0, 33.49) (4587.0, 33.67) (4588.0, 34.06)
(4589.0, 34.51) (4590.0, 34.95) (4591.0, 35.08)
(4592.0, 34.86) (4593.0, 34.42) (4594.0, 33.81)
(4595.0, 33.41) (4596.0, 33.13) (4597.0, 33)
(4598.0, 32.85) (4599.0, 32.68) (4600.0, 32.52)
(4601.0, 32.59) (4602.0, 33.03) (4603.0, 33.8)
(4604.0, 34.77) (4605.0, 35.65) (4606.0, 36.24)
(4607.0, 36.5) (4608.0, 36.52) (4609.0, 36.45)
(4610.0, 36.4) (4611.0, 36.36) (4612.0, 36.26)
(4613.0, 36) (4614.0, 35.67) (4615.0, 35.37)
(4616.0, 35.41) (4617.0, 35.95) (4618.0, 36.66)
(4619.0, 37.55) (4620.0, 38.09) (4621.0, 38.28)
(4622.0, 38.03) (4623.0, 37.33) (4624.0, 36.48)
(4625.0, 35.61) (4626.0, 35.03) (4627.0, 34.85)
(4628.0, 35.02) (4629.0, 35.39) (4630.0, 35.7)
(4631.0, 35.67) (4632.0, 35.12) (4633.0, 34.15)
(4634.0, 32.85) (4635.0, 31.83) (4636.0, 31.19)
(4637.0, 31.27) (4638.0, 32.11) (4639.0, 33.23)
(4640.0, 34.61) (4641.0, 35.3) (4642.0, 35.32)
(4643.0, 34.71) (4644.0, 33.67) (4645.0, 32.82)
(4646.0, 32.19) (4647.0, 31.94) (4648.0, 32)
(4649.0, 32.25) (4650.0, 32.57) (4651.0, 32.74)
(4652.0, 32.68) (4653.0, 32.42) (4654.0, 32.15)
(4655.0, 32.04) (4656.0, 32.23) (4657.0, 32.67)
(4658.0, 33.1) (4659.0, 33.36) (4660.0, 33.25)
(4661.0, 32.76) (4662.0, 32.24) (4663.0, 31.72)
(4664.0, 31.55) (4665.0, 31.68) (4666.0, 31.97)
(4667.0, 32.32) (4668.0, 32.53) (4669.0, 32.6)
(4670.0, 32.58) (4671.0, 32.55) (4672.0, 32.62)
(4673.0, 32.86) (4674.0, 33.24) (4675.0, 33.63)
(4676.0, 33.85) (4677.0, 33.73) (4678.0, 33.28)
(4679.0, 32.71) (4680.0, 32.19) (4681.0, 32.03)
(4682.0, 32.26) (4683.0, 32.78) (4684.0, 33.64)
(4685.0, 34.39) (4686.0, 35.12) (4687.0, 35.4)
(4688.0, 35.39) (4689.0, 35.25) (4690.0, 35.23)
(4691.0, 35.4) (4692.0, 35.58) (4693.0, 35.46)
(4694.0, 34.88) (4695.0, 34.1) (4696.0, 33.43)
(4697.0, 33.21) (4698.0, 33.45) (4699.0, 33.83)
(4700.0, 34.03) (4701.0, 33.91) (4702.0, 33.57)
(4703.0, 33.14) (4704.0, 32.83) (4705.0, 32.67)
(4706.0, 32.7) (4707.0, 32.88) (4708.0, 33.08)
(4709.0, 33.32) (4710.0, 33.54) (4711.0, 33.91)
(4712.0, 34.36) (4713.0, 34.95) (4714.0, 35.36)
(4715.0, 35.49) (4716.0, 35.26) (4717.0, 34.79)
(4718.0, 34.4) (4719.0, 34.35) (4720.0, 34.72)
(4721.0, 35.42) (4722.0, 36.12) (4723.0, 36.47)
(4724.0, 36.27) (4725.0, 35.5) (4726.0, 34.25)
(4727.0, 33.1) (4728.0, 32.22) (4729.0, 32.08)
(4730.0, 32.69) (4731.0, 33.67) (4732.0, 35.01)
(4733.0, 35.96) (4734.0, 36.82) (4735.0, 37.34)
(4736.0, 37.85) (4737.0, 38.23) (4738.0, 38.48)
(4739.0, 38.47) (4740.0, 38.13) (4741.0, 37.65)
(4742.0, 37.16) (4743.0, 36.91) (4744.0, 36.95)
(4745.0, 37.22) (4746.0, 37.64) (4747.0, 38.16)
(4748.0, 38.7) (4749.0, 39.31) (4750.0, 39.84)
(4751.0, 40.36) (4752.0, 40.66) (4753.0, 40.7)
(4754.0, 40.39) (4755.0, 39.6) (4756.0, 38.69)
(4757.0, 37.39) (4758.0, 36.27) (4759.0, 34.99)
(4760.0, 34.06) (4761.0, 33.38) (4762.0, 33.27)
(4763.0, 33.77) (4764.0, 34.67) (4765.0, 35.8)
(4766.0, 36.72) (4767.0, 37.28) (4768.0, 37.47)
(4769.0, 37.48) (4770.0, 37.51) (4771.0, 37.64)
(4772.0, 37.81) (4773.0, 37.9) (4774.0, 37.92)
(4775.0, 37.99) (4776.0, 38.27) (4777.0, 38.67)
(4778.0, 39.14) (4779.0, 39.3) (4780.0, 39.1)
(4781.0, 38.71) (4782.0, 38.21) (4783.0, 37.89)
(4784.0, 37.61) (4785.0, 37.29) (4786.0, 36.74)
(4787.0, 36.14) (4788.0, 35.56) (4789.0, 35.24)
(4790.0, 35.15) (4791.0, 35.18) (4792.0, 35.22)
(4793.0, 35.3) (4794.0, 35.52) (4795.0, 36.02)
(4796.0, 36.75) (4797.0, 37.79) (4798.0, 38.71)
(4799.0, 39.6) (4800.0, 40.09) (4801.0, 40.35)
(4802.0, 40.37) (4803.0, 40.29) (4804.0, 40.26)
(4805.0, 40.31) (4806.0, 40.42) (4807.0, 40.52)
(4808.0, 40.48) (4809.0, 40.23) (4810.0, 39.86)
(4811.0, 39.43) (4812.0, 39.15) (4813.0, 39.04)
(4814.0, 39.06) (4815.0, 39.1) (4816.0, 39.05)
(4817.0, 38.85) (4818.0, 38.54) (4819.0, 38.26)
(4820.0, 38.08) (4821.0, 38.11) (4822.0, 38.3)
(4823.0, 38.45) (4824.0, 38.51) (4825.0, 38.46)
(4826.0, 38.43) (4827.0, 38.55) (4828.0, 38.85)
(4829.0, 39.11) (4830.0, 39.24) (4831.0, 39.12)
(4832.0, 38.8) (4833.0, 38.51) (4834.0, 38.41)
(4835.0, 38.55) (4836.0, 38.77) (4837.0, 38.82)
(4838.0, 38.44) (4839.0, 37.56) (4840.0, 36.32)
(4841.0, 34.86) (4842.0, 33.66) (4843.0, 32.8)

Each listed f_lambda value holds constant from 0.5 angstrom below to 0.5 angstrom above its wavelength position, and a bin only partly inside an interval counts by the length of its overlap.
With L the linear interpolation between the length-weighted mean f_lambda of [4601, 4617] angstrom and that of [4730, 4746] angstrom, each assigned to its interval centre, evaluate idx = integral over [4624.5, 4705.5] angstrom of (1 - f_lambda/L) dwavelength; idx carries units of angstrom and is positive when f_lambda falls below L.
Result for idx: 6.1 angstrom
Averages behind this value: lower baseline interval 35.5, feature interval 33.4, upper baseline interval 36.9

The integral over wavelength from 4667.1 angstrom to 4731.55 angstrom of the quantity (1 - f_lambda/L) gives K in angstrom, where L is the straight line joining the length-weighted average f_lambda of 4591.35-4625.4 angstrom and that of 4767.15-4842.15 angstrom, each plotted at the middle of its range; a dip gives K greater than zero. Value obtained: 4.9 angstrom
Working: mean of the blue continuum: 35.3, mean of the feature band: 33.9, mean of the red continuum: 38.2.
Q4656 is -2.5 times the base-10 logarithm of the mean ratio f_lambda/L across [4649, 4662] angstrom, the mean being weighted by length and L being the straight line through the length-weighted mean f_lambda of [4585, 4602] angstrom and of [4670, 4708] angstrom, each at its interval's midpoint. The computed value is 0.03 mag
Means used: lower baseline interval 33.7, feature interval 32.6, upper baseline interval 33.7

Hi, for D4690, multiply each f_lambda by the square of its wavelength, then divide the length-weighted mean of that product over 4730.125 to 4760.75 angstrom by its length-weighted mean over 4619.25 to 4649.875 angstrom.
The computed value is 1.15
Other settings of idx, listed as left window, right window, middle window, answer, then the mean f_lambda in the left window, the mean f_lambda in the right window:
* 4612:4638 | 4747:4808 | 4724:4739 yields 0.67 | 35.3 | 37.7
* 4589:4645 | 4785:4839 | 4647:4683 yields 3.18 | 34.9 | 38.4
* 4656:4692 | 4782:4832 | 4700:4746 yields 0.01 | 33.2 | 38.3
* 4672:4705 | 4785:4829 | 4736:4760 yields -1.43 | 33.8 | 38.3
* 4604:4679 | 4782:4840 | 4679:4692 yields 0.40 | 34.1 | 38.3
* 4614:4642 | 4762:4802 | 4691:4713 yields 1.45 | 35.1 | 37.3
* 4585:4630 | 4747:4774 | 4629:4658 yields 2.05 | 35.2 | 37.4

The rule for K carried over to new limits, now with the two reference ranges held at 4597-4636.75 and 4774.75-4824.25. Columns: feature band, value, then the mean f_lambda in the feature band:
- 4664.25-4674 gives 1.0 angstrom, 32.4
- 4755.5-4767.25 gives 0.7 angstrom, 35.5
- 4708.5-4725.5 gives 0.9 angstrom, 35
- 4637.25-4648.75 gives 0.7 angstrom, 33.4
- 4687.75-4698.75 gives 0.6 angstrom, 34.6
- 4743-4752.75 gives -0.3 angstrom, 38.7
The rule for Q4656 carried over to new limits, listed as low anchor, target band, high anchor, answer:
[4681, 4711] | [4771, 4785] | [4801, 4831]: -0.02 mag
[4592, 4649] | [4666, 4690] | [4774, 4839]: 0.08 mag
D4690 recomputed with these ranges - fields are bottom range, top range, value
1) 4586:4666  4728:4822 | 1.18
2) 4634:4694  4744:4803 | 1.19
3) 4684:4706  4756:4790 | 1.11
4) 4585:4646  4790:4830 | 1.21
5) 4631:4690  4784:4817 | 1.23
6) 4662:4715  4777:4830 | 1.20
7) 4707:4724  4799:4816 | 1.19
